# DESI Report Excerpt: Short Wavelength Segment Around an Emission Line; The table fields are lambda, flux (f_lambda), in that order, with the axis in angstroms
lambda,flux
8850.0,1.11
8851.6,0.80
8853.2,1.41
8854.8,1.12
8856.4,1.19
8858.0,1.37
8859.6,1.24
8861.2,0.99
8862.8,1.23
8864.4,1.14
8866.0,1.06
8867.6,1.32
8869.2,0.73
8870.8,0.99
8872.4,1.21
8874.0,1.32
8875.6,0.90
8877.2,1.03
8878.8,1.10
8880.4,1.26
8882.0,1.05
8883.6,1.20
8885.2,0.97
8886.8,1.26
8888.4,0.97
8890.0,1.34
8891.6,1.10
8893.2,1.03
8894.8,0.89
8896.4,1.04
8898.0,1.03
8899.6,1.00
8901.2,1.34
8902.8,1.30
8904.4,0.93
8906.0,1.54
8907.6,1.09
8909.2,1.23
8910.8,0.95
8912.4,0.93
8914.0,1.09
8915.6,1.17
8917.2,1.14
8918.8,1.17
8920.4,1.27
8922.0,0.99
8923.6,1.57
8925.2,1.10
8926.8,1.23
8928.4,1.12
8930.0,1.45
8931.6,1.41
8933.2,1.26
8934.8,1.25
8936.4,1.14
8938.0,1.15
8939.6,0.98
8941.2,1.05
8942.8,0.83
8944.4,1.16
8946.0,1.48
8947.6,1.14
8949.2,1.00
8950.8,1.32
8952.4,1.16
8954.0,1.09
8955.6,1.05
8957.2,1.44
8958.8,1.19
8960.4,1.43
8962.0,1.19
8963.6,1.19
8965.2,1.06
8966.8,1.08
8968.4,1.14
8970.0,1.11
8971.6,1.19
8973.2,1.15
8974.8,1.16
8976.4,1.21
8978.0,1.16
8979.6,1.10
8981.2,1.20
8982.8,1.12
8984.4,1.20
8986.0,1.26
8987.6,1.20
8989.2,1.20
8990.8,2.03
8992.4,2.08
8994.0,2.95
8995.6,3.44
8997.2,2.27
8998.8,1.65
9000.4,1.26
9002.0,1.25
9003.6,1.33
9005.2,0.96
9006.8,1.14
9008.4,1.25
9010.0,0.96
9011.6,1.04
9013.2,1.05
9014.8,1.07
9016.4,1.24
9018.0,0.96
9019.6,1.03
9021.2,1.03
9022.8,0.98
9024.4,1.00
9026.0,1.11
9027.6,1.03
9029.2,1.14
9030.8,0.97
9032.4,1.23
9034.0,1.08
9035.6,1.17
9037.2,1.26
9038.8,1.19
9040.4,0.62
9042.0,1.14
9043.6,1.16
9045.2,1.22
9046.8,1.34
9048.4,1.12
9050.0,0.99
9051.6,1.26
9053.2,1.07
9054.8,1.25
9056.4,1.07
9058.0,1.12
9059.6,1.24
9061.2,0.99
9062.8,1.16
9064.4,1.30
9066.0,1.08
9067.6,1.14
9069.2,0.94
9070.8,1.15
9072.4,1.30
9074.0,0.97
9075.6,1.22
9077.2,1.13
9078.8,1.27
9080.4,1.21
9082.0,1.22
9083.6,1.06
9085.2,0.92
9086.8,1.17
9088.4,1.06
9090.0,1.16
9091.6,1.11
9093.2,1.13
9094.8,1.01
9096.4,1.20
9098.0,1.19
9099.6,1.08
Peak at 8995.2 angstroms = Hbeta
